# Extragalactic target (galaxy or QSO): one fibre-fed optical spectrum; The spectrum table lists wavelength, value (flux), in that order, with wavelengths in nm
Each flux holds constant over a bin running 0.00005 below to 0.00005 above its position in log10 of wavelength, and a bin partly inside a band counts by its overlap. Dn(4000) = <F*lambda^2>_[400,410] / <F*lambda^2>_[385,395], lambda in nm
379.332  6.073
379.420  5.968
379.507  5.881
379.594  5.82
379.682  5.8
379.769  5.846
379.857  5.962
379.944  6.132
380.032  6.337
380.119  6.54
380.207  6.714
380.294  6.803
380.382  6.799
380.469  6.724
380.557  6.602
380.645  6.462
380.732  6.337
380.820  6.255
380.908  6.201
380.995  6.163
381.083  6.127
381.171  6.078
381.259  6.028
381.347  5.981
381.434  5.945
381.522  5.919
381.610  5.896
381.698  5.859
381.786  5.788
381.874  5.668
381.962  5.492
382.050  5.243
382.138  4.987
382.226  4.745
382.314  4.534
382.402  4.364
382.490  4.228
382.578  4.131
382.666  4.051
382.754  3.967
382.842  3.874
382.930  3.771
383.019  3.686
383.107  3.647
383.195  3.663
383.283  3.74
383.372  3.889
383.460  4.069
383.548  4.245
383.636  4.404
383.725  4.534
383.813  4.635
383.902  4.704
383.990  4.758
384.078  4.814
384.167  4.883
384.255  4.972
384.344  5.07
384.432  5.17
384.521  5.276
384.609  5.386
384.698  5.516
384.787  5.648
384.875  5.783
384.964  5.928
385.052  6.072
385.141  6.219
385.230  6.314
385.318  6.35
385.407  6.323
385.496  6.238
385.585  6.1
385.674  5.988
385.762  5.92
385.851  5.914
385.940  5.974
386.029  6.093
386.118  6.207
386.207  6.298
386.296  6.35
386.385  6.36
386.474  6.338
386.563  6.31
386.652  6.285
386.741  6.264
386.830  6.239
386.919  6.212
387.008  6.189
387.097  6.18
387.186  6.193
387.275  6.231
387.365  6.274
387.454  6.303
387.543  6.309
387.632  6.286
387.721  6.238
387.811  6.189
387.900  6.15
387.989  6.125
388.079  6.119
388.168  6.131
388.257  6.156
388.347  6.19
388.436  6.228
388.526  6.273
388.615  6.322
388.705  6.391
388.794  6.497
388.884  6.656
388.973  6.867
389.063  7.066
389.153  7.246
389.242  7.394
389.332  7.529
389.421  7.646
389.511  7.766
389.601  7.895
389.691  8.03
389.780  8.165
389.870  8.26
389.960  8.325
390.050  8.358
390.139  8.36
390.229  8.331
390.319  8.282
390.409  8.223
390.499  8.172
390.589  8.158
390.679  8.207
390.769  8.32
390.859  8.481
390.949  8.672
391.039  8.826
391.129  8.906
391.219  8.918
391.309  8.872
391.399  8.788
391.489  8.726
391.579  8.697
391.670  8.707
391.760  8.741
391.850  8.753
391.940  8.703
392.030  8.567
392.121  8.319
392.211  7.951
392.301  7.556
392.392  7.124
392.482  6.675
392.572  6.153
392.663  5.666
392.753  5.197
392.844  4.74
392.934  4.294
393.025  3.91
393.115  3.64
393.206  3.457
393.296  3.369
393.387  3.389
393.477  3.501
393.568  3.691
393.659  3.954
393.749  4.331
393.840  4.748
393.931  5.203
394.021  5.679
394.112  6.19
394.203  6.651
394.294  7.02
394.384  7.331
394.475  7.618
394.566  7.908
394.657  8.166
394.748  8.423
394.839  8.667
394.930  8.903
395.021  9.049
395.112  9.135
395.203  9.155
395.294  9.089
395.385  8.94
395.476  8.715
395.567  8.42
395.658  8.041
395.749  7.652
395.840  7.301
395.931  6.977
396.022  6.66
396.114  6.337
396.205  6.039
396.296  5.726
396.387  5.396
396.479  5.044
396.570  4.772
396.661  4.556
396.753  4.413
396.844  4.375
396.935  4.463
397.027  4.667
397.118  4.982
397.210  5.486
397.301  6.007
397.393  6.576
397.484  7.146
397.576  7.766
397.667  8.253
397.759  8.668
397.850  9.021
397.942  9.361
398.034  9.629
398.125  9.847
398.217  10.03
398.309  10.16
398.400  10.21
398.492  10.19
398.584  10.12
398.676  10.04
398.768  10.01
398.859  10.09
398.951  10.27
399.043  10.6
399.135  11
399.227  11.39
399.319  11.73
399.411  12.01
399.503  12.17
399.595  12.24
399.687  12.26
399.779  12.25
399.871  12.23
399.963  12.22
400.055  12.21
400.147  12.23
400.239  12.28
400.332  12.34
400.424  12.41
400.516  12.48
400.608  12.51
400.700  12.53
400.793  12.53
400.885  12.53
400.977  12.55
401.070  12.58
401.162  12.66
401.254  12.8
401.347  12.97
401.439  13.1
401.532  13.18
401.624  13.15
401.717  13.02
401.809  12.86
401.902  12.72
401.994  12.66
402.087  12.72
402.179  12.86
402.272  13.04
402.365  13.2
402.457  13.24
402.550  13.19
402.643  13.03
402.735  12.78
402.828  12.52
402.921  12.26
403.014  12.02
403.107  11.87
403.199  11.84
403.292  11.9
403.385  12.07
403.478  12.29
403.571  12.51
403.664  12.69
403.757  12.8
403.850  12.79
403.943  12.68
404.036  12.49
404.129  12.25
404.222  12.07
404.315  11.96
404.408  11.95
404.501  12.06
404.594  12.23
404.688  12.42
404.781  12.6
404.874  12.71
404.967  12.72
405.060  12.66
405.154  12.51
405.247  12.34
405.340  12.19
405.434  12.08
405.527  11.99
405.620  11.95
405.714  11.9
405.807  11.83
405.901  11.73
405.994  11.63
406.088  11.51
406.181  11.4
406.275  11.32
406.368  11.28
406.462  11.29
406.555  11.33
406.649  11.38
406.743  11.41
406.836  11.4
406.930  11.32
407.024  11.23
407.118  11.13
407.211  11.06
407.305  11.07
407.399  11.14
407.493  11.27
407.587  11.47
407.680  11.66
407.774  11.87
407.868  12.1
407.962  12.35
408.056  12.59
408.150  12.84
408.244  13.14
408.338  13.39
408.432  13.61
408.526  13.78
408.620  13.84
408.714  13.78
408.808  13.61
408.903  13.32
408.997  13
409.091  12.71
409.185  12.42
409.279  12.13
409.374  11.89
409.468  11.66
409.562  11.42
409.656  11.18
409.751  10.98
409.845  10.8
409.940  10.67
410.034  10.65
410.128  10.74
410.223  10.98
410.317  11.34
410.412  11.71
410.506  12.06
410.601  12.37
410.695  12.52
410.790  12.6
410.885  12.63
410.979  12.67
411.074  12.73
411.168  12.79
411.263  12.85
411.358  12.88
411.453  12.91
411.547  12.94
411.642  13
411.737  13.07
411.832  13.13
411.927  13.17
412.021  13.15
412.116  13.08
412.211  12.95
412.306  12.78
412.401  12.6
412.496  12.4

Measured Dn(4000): 1.9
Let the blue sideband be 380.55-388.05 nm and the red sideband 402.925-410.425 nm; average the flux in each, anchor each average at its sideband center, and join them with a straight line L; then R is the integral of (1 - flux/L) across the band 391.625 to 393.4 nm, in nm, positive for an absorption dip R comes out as 0.35 nm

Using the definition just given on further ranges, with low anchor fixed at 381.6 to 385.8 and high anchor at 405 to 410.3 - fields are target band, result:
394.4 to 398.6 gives 0.554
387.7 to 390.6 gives -0.265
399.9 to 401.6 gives -0.451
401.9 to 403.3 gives -0.290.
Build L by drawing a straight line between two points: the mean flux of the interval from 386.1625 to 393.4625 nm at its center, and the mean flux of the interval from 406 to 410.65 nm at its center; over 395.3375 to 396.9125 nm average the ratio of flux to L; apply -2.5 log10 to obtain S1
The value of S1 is 0.32 mag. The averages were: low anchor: 6.96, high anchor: 11.9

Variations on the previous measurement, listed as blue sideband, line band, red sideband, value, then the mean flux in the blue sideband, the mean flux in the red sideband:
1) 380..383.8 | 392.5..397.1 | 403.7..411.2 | 0.38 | 5.26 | 12.1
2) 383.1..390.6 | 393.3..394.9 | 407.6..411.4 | 0.34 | 6.23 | 12.3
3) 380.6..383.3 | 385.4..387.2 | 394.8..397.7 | -0.10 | 5.14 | 6.82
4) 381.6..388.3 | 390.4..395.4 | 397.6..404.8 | 0.20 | 5.45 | 11.9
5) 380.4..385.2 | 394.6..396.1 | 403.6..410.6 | 0.05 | 5.16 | 12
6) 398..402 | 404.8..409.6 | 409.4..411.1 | -0.04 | 11.8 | 11.6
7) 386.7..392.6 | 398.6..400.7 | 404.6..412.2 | -0.17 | 7.42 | 12.2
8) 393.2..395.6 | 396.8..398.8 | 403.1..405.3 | 0.09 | 6.74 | 12.4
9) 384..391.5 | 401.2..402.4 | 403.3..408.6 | -0.19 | 6.76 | 12.1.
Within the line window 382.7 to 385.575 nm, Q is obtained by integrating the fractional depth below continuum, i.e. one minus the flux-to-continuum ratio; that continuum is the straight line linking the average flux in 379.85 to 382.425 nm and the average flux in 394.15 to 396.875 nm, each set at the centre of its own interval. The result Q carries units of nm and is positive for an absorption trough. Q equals 0.602 nm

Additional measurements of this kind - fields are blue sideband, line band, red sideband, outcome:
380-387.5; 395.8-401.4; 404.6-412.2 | 0.08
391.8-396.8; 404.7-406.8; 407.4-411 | -0.20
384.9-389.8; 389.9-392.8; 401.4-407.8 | -0.14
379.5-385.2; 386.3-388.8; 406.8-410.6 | 0.15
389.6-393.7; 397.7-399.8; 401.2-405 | 0.00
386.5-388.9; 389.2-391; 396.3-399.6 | -0.37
